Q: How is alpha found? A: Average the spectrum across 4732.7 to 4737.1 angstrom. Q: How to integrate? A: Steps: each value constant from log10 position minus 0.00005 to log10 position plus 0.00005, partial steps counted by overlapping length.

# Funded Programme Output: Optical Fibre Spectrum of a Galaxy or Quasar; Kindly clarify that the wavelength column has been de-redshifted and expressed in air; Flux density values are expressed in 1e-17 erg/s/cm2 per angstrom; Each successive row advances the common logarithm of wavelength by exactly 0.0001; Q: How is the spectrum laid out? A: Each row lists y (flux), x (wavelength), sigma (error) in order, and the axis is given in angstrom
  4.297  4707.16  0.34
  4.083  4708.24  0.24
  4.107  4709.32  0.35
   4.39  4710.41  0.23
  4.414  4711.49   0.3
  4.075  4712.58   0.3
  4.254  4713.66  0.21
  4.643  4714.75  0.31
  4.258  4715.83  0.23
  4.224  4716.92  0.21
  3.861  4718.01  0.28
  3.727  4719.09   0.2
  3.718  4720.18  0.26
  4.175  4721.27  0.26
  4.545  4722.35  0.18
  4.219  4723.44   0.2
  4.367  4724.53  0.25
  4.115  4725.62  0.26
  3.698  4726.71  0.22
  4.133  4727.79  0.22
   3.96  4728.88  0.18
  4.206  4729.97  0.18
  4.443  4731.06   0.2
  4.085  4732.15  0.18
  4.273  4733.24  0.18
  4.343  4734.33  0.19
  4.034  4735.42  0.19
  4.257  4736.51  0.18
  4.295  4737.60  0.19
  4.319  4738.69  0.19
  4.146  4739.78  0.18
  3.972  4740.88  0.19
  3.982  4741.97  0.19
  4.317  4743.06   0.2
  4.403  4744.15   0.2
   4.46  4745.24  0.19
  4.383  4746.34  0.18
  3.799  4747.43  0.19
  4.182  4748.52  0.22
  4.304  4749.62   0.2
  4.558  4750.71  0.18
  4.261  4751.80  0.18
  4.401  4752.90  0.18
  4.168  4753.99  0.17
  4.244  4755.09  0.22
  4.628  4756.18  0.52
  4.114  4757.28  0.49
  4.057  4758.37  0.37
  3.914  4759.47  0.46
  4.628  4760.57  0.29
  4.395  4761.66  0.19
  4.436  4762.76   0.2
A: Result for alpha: 4.23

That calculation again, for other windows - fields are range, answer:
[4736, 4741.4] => 4.19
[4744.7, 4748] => 4.21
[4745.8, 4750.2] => 4.17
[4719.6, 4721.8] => 3.93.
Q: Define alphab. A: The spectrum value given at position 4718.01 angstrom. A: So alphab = 3.861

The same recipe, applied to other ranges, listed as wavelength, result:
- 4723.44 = 4.219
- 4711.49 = 4.414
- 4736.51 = 4.257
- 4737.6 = 4.295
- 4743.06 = 4.317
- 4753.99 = 4.168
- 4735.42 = 4.034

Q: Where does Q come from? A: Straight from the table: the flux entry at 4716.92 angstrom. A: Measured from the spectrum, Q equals 4.224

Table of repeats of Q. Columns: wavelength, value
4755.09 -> 4.244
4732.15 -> 4.085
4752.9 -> 4.401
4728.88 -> 3.96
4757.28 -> 4.114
